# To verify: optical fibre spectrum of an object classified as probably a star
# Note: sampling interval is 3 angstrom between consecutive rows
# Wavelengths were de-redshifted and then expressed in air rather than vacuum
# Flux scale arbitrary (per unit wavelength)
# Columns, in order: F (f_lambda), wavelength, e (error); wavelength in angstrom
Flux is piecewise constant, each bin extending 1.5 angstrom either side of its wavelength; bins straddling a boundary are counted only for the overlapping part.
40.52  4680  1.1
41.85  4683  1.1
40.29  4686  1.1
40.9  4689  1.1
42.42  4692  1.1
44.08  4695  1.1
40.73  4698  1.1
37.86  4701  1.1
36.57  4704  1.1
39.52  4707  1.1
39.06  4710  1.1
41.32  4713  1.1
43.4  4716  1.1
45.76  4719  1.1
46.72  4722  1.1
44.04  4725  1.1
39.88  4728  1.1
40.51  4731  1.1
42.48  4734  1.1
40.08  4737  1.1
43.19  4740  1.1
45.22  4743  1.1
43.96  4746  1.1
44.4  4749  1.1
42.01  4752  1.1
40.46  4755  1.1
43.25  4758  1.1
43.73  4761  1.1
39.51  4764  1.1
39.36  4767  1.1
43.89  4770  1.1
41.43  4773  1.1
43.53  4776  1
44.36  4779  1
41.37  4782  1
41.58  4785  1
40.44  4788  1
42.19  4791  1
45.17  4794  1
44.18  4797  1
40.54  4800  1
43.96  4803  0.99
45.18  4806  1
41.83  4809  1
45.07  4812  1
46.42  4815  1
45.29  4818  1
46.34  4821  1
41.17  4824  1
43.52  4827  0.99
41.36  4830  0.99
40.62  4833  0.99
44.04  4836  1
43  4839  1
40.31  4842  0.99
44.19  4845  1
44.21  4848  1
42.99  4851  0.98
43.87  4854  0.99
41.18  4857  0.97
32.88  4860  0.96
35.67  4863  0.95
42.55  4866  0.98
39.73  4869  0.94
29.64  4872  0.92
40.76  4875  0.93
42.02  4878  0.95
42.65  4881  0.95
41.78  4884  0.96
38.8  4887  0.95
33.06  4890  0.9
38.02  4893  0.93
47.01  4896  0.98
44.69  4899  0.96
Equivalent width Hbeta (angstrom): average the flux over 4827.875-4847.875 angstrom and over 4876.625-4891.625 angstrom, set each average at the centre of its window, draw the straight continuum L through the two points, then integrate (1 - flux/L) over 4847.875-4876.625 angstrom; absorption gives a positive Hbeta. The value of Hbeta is 1.30 angstrom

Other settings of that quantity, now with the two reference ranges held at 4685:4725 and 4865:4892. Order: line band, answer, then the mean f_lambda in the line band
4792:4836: -4.1 angstrom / 43.6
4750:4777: -0.8 angstrom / 41.9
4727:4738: 0.1 angstrom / 40.8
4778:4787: -0.4 angstrom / 42.2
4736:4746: -0.5 angstrom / 43.1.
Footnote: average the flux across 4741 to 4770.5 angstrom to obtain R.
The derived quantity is 42.5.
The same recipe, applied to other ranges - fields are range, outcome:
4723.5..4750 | 42.6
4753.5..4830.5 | 42.9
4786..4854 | 43.3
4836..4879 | 40.3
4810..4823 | 45.5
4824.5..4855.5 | 42.8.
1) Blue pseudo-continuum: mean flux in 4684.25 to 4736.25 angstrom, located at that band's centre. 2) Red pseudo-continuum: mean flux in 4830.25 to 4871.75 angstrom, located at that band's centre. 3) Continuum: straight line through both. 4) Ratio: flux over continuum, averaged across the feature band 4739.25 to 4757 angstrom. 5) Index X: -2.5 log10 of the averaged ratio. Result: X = -0.05 mag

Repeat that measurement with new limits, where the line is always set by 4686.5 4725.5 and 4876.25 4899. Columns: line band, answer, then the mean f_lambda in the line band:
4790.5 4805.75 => -0.06 mag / 43.4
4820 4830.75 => -0.05 mag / 43.1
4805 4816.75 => -0.09 mag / 44.6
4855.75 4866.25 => 0.09 mag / 37.5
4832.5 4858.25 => -0.05 mag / 42.8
